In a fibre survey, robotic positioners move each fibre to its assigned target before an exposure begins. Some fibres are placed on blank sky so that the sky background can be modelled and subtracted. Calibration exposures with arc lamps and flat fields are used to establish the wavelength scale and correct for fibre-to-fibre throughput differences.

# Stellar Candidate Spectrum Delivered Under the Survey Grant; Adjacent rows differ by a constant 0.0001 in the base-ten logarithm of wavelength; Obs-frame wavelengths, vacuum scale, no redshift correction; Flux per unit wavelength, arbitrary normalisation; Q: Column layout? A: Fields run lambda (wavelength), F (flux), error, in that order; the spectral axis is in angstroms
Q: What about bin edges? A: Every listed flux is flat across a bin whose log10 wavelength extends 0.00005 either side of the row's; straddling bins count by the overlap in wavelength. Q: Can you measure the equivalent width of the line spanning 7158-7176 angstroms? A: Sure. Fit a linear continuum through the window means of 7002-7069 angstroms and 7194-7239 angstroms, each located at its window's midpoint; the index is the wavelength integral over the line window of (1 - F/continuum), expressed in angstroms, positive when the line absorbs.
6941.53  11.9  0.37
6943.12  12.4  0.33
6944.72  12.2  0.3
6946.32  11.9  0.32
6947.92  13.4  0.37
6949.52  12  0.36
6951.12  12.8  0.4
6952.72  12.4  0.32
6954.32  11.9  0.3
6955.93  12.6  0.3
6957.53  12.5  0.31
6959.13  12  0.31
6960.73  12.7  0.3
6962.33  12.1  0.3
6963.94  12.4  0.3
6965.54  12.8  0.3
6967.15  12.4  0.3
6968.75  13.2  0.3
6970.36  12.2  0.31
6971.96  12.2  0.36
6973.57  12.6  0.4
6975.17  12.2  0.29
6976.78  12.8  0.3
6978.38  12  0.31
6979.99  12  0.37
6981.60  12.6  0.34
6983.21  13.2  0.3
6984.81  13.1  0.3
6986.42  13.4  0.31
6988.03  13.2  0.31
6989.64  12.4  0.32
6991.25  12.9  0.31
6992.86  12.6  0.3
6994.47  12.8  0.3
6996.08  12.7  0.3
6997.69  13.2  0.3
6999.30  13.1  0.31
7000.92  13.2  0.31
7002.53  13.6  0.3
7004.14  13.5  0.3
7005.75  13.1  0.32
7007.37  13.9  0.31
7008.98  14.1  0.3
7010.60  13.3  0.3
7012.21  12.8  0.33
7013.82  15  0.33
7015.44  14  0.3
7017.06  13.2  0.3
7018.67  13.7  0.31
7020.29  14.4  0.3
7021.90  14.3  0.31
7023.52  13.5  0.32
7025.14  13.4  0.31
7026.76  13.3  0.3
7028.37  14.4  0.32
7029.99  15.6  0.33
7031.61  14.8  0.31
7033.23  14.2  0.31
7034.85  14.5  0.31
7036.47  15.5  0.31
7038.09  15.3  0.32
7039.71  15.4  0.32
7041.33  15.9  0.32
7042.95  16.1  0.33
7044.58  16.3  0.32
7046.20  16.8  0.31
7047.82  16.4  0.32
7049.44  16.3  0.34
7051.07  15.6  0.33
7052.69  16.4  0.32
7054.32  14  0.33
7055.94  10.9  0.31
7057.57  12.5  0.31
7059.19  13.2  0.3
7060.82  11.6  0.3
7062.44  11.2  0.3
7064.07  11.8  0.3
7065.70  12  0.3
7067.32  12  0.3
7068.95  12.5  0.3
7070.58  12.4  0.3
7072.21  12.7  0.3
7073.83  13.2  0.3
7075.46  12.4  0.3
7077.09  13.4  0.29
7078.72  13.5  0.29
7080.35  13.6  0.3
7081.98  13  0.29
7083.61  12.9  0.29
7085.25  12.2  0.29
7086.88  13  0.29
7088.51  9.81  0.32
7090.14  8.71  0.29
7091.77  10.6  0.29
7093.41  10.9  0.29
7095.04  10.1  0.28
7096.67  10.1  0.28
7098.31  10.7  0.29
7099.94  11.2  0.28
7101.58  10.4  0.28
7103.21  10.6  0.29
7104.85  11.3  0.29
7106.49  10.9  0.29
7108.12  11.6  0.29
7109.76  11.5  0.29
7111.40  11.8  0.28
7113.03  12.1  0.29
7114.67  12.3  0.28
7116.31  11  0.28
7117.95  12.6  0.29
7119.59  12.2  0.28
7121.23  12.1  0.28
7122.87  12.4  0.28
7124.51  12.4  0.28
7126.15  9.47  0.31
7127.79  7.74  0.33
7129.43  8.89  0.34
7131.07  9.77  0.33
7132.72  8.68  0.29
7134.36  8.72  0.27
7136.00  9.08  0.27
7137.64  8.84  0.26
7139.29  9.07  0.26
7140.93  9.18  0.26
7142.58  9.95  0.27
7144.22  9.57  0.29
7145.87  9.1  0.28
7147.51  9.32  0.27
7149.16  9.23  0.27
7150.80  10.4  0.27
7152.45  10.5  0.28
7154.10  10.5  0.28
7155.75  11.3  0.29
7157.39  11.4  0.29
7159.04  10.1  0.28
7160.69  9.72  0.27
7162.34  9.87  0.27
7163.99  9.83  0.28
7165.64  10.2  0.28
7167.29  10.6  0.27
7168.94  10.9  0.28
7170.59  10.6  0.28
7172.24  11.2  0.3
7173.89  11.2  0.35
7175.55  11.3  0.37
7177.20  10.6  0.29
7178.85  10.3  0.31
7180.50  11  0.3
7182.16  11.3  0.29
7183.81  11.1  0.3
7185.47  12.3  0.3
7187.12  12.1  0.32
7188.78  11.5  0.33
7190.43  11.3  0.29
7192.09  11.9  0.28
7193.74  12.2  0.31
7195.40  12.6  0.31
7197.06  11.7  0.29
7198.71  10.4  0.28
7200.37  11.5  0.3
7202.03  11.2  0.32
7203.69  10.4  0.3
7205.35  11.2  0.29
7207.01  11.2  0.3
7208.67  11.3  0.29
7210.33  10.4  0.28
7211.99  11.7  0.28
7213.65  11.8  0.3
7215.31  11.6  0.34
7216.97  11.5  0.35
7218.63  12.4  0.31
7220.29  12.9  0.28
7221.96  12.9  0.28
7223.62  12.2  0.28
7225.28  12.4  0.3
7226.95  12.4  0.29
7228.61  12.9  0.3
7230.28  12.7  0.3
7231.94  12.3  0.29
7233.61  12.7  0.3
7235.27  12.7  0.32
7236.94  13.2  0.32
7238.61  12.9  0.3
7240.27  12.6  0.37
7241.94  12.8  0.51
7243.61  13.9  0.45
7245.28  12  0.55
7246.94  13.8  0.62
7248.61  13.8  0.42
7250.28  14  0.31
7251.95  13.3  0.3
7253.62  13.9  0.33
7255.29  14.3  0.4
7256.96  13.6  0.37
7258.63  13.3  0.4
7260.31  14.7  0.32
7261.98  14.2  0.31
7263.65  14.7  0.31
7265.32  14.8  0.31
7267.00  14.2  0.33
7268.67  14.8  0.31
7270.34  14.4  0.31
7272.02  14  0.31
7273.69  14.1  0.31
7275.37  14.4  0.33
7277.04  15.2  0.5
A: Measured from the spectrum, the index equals 2.9 angstroms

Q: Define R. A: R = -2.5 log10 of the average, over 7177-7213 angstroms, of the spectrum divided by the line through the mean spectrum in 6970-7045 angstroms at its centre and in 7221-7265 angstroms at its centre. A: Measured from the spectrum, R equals 0.18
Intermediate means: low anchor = 13.6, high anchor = 13.3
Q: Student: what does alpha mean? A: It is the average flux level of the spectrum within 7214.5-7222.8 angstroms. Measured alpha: 12.3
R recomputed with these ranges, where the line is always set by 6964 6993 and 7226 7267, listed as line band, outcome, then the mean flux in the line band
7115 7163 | 0.28 mag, 10.1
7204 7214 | 0.19 mag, 11.2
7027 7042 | -0.17 mag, 15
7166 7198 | 0.17 mag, 11.3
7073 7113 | 0.12 mag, 11.6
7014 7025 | -0.09 mag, 13.9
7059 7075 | 0.06 mag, 12.2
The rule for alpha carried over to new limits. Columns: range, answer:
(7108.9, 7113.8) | 11.8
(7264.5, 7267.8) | 14.5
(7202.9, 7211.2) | 10.9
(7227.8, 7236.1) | 12.7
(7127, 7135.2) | 8.77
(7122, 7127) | 11.4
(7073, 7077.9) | 13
